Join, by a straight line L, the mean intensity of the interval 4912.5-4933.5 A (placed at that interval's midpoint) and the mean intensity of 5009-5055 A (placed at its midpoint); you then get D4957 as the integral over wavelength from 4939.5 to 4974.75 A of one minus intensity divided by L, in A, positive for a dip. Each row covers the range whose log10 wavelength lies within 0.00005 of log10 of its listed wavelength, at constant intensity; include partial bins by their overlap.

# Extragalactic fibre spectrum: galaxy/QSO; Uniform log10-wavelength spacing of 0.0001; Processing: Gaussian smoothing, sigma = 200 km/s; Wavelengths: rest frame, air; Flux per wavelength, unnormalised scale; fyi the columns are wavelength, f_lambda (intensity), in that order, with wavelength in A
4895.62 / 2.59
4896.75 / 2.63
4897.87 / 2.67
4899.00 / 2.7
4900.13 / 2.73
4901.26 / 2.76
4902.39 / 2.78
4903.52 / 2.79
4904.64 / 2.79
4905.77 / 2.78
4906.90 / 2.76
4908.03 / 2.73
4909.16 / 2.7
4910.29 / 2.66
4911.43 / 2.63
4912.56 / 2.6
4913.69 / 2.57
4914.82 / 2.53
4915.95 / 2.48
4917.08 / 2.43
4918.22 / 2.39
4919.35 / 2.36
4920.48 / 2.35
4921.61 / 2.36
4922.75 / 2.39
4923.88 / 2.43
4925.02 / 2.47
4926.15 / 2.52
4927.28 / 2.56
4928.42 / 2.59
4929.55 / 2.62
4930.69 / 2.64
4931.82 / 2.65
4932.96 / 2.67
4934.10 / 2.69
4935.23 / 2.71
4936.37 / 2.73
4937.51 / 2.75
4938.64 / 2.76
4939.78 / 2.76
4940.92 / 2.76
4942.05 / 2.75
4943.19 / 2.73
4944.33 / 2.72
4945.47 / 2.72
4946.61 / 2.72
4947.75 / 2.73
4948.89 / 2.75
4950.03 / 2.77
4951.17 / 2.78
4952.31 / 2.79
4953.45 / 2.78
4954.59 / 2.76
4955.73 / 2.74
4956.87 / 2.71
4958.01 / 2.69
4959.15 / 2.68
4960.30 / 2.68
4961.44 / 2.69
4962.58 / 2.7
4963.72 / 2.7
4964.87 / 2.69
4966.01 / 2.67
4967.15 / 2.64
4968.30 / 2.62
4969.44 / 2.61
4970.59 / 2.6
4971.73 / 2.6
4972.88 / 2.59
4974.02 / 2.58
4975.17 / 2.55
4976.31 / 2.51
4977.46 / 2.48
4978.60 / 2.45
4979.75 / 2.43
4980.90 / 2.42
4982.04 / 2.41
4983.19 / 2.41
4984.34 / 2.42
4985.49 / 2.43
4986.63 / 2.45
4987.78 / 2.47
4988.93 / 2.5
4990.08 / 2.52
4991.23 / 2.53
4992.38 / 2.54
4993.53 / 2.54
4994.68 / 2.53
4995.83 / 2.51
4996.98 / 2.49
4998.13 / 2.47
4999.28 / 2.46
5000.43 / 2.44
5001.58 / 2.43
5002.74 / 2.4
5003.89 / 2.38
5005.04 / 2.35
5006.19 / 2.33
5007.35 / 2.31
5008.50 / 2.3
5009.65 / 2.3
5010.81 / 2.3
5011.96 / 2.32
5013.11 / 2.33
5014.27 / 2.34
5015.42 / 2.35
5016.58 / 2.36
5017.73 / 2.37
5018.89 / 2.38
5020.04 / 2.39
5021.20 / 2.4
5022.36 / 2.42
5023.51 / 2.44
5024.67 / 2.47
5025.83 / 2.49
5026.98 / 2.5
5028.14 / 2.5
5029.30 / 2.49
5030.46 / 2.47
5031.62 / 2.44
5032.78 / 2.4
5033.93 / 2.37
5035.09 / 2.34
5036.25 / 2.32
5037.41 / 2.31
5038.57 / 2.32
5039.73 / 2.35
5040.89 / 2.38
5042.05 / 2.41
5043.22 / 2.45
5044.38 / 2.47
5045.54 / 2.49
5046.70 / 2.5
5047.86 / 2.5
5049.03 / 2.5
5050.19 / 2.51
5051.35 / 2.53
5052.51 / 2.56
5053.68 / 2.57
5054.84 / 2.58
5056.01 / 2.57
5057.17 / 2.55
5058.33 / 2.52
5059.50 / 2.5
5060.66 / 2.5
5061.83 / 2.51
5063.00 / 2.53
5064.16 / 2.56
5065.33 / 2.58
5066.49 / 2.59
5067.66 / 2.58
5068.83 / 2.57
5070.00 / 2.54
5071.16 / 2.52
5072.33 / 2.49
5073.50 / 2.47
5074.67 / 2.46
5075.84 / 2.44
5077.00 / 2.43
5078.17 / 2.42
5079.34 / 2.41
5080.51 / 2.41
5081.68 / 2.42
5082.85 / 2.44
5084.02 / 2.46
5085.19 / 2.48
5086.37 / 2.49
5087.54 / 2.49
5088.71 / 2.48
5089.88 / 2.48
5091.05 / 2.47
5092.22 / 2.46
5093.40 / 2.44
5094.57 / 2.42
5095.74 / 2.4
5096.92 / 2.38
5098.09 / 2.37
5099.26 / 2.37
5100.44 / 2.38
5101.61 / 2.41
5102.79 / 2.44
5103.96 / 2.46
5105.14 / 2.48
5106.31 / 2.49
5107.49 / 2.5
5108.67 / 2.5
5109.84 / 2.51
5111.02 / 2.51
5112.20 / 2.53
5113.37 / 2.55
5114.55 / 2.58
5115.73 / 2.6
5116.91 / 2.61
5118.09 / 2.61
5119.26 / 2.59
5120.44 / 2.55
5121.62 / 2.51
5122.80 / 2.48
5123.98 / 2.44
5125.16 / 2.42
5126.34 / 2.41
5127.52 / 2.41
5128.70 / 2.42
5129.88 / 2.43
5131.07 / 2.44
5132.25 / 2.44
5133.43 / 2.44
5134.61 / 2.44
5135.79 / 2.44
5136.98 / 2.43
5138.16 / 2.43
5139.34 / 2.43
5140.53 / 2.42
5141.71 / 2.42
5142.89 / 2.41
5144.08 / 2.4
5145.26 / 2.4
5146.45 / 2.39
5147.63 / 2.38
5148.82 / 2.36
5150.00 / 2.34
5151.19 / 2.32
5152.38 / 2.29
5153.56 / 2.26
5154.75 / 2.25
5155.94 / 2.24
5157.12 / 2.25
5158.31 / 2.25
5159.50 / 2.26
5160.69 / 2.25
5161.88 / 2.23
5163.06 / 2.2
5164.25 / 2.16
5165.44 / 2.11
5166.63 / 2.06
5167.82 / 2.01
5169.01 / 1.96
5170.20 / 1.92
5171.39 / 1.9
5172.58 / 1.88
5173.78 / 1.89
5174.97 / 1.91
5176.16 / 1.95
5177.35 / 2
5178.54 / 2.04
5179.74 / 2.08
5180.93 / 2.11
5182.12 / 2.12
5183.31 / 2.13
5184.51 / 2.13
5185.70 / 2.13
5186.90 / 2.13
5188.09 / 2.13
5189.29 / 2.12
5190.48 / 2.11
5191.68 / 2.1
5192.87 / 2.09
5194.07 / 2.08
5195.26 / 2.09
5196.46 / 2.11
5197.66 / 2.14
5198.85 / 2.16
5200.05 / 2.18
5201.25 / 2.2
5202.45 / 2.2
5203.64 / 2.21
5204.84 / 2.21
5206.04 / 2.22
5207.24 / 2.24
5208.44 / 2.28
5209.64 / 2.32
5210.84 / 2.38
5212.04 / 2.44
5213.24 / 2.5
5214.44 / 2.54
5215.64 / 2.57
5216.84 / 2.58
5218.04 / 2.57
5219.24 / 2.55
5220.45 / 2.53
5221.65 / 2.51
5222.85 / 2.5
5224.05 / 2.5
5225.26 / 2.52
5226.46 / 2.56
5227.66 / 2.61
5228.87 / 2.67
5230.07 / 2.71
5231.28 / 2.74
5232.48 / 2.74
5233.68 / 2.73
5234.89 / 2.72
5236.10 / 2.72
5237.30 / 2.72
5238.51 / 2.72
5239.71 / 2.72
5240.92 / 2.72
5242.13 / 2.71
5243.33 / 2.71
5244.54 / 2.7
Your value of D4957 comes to -3.1 A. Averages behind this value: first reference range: 2.5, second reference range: 2.42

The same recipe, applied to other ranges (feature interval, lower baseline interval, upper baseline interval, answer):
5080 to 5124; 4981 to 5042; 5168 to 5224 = -3.25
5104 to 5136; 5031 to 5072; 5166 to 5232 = -1.61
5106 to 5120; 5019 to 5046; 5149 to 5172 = -1.76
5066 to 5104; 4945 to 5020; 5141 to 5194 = -2.15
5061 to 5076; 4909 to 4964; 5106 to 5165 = -0.24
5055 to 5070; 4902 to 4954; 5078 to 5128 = -0.21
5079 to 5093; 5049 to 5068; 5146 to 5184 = -0.10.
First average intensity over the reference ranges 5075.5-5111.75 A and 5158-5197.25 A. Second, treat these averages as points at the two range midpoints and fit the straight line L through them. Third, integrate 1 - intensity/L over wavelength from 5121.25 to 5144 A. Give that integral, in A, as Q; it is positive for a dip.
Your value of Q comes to -1.6 A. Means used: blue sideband 2.45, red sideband 2.08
